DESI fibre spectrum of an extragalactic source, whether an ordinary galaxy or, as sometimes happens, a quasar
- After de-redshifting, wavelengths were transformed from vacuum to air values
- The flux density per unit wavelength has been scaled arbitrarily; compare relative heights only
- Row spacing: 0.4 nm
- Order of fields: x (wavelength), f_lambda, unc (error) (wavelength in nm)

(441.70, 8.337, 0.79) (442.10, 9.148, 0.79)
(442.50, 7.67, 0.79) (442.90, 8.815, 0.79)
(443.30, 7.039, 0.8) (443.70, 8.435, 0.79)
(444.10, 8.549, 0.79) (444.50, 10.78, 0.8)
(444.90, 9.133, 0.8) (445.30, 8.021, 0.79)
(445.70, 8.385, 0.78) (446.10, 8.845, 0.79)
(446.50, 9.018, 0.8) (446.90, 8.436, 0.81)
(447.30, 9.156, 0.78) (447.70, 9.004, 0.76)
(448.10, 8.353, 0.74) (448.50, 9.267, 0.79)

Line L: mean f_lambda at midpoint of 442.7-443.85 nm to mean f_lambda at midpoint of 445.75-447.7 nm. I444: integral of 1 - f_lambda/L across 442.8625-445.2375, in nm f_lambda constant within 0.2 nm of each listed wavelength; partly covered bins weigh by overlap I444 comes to -0.14 nm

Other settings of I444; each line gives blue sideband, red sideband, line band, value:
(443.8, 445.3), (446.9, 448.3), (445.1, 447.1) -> 0.10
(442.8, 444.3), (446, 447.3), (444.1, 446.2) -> -0.12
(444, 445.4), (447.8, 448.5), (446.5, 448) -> 0.00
